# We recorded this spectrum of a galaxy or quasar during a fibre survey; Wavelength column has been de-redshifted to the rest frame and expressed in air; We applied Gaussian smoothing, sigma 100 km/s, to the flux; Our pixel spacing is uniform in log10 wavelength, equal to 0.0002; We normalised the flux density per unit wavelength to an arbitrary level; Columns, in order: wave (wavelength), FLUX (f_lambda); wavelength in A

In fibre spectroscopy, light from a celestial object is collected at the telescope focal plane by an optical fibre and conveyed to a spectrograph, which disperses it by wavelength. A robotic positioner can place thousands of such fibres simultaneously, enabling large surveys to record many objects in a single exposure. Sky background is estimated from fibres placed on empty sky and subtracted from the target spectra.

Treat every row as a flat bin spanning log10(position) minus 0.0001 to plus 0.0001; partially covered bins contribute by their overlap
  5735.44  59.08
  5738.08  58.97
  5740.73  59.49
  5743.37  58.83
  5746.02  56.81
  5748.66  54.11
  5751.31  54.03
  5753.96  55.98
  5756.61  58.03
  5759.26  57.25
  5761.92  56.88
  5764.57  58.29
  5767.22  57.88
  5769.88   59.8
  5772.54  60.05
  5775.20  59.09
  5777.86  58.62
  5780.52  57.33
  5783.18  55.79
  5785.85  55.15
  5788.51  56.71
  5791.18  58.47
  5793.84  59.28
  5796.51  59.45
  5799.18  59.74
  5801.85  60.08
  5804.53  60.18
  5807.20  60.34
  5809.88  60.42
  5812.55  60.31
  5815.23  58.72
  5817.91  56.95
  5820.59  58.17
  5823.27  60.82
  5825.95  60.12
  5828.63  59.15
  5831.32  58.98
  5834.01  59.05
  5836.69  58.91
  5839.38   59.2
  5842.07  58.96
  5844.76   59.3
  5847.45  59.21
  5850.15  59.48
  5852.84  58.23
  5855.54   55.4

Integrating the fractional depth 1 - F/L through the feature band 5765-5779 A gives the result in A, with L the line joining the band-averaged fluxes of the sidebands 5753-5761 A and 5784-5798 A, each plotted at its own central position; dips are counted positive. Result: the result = -0.4 A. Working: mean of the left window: 57.1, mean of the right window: 57.8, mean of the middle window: 59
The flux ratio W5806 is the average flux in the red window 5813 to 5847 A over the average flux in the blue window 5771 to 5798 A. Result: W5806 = 1.0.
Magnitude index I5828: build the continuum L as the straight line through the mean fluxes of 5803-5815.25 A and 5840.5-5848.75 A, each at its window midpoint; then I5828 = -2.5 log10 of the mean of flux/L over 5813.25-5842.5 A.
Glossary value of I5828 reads 0.011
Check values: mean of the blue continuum 60.1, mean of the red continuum 59.2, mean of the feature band 59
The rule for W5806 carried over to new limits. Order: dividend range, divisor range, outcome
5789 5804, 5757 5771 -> 1.02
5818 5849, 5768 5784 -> 1.01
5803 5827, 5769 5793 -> 1.03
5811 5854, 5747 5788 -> 1.03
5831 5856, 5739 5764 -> 1.03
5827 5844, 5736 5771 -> 1.03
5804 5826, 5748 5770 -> 1.05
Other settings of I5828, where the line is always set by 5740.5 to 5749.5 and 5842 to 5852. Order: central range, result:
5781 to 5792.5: 0.03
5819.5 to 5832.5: -0.01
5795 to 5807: -0.03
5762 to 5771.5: -0.02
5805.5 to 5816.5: -0.03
